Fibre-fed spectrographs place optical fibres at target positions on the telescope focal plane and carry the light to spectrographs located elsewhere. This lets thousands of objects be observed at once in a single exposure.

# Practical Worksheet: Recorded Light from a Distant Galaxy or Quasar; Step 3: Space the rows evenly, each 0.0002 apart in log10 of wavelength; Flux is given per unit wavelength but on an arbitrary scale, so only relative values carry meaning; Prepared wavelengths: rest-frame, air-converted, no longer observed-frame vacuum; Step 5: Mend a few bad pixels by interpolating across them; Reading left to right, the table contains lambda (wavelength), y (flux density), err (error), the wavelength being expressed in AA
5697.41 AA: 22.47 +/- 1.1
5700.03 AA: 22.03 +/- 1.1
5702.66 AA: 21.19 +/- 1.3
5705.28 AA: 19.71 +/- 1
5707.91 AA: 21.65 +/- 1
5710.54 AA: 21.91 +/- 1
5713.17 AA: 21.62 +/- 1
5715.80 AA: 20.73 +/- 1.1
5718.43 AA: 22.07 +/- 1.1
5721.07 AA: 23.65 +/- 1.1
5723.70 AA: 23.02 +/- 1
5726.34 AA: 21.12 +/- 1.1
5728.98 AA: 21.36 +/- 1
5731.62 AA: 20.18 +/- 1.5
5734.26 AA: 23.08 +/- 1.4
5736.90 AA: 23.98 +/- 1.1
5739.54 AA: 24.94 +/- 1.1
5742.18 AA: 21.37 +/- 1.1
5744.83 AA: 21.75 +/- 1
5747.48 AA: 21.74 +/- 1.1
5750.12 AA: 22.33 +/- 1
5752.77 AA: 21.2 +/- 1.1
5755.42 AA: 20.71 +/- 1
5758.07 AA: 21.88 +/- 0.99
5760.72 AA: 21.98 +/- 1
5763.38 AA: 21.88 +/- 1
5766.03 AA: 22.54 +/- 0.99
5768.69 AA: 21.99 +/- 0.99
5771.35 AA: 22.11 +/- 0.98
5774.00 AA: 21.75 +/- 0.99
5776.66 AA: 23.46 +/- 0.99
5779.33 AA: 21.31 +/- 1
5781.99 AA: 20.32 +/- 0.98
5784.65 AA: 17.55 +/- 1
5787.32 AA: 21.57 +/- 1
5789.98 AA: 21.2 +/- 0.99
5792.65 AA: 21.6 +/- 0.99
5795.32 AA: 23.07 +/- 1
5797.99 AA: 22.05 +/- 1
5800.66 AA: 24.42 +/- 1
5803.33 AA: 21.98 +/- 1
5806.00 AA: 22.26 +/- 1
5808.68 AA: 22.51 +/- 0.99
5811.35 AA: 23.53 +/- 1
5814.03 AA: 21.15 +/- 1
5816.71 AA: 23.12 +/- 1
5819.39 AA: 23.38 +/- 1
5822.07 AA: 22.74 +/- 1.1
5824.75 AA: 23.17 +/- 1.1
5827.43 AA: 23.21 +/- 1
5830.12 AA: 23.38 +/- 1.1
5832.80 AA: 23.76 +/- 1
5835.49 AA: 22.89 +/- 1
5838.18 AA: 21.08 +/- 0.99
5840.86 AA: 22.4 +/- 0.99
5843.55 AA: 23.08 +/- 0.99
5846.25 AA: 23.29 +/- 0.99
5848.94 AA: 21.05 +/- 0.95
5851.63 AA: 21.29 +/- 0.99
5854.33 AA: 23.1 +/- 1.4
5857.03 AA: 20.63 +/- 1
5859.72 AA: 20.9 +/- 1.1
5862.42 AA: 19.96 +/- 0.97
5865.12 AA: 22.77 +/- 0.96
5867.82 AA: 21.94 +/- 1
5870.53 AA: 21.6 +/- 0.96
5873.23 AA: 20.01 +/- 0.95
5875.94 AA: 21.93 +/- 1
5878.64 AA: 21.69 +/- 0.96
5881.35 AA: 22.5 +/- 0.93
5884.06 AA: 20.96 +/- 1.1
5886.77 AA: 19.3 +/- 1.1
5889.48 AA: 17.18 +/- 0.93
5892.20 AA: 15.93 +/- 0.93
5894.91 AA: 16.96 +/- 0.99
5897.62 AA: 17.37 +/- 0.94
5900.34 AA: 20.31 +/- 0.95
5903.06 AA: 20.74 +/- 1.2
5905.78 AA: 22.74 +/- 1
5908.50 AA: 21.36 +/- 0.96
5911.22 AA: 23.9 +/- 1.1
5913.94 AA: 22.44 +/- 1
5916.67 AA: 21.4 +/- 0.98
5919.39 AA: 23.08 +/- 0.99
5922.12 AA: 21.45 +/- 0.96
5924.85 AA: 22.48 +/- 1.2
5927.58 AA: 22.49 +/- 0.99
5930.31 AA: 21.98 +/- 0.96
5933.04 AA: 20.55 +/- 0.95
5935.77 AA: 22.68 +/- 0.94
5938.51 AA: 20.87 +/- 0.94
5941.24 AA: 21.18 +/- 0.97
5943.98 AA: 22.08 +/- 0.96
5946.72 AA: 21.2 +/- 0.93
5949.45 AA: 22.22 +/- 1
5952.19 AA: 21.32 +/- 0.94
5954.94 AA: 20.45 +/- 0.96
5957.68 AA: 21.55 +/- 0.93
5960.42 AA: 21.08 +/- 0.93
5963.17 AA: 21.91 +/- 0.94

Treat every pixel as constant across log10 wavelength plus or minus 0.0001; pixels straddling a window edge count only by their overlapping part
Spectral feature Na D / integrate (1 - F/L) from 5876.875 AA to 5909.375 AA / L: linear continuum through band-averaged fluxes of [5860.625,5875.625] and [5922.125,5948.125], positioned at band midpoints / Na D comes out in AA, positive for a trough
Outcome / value 2.6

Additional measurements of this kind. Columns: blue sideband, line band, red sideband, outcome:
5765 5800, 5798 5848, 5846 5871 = -2.8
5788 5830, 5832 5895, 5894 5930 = 2.4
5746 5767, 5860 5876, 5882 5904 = -1.7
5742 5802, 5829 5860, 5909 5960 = -0.7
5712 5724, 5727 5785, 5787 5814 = 1.1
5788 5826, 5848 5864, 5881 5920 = 0.2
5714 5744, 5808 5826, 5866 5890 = -1.1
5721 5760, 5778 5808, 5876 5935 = 0.1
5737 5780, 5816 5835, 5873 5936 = -1.5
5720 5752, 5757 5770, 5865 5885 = 0.1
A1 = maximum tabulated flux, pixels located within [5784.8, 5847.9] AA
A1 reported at 24.42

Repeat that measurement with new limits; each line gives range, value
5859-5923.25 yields 23.9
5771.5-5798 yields 23.46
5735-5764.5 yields 24.94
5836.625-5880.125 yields 23.29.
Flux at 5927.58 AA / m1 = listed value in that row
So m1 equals 22.49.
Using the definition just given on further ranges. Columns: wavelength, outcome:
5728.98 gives 21.36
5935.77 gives 22.68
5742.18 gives 21.37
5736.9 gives 23.98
